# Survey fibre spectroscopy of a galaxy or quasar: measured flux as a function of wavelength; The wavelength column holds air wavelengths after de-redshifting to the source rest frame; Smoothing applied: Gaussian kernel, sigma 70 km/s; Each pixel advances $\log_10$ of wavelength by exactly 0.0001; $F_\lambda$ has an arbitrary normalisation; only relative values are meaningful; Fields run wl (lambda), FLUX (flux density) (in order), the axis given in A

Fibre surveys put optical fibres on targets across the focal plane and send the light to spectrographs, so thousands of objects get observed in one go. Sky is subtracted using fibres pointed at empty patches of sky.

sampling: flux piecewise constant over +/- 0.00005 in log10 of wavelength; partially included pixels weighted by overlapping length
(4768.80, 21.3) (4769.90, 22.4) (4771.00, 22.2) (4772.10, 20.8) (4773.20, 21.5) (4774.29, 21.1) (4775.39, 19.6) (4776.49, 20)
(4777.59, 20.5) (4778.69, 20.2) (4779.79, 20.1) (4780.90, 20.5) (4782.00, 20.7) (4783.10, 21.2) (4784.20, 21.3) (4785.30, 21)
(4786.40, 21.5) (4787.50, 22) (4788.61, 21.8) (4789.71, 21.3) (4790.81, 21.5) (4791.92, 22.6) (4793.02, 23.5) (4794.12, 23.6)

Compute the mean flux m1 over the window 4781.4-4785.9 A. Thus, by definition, 21.1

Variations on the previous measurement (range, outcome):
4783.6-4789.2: 21.5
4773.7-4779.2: 20.3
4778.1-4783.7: 20.5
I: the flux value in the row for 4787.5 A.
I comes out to 22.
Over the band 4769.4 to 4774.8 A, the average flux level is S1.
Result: 21.6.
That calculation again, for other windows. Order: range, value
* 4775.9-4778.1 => 20.2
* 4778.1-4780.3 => 20.2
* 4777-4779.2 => 20.3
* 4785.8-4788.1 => 21.7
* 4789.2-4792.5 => 21.8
